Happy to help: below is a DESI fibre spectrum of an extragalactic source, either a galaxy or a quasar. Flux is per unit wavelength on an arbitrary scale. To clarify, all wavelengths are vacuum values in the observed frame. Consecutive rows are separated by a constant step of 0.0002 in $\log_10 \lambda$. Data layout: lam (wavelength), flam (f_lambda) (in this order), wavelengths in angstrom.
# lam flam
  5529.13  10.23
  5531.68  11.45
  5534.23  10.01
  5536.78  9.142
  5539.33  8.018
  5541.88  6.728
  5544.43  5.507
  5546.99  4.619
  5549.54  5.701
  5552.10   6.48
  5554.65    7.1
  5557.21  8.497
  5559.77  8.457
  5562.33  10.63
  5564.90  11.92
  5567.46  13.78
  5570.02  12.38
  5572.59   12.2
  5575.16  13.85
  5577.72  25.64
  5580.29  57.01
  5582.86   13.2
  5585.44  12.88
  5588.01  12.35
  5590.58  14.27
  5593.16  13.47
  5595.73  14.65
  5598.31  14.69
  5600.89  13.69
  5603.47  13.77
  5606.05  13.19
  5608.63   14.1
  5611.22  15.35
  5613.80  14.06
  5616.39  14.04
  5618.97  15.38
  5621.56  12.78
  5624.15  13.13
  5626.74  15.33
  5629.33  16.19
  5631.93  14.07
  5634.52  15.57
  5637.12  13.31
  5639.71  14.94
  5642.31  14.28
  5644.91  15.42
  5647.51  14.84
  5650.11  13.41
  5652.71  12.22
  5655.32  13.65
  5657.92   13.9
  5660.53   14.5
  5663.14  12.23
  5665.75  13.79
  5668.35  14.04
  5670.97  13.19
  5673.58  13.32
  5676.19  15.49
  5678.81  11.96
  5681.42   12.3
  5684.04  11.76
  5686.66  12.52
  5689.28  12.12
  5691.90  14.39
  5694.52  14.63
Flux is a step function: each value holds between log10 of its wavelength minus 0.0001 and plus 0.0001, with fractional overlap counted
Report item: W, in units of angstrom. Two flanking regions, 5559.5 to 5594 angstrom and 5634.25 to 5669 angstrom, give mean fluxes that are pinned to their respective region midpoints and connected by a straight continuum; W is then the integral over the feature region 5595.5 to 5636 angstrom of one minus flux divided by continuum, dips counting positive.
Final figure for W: 2.5 angstrom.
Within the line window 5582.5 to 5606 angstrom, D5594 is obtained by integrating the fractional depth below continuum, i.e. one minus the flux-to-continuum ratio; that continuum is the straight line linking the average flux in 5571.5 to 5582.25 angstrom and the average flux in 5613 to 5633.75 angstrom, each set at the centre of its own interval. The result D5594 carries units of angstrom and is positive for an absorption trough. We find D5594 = 8.8 angstrom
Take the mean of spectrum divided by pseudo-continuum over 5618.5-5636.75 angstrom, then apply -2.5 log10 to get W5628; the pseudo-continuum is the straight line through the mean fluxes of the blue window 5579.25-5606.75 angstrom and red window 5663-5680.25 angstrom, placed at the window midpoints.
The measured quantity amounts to 0.08 mag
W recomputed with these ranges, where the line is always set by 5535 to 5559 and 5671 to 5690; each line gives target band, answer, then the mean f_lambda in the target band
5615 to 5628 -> -4.9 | 14.1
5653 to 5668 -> -2.0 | 13.5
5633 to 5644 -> -3.6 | 14.6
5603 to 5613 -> -4.6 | 14.1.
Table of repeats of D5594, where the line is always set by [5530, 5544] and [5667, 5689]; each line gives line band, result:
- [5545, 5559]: 4.26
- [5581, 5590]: -4.78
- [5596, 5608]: -3.48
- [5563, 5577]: -4.80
